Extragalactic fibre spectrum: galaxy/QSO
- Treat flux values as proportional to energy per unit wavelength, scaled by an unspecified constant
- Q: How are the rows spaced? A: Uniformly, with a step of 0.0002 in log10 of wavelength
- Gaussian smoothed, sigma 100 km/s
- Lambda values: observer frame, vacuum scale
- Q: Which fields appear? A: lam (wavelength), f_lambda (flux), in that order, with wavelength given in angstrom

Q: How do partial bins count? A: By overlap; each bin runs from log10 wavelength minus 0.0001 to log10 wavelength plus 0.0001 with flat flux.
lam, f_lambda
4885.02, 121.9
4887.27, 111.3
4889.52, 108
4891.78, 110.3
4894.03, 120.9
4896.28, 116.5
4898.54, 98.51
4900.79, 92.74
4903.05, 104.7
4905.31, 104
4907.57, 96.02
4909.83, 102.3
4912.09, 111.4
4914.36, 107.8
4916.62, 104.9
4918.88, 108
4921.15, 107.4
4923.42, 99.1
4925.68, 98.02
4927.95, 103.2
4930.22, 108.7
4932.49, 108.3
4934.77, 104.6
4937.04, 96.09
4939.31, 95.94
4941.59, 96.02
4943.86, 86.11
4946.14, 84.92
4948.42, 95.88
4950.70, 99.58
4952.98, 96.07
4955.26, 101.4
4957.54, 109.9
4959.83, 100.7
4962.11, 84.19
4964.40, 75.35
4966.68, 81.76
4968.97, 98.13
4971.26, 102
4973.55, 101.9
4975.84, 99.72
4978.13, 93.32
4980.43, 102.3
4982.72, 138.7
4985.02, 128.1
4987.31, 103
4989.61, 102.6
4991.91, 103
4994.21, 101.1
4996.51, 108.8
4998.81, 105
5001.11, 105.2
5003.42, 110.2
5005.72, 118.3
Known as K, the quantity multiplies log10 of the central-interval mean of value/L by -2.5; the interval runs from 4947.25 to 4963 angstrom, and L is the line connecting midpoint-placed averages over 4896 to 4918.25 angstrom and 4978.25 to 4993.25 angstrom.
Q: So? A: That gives 0.10 mag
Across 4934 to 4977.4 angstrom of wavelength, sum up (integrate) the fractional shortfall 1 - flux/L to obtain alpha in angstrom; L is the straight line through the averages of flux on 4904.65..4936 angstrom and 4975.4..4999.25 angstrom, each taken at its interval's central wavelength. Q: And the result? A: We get 4.58 angstrom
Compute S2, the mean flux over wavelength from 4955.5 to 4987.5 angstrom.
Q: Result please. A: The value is 101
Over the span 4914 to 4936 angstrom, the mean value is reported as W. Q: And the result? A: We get 105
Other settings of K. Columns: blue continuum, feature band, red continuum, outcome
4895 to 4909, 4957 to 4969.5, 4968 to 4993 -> 0.17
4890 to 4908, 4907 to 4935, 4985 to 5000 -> 0.01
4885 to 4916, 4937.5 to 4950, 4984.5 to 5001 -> 0.16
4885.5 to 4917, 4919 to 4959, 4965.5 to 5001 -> 0.06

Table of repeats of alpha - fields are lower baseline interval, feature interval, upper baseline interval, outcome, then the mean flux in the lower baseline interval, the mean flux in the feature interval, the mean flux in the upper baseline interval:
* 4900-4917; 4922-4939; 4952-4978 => -0.38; 103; 102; 95.5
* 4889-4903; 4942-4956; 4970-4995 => 1.73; 108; 93.9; 107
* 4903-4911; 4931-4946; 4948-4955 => 0.26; 101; 97.2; 97.9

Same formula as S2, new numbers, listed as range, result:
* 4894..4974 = 99.8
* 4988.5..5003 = 105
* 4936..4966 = 93.8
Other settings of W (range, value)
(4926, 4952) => 98.1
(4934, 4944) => 96.5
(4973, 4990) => 109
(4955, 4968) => 91.7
